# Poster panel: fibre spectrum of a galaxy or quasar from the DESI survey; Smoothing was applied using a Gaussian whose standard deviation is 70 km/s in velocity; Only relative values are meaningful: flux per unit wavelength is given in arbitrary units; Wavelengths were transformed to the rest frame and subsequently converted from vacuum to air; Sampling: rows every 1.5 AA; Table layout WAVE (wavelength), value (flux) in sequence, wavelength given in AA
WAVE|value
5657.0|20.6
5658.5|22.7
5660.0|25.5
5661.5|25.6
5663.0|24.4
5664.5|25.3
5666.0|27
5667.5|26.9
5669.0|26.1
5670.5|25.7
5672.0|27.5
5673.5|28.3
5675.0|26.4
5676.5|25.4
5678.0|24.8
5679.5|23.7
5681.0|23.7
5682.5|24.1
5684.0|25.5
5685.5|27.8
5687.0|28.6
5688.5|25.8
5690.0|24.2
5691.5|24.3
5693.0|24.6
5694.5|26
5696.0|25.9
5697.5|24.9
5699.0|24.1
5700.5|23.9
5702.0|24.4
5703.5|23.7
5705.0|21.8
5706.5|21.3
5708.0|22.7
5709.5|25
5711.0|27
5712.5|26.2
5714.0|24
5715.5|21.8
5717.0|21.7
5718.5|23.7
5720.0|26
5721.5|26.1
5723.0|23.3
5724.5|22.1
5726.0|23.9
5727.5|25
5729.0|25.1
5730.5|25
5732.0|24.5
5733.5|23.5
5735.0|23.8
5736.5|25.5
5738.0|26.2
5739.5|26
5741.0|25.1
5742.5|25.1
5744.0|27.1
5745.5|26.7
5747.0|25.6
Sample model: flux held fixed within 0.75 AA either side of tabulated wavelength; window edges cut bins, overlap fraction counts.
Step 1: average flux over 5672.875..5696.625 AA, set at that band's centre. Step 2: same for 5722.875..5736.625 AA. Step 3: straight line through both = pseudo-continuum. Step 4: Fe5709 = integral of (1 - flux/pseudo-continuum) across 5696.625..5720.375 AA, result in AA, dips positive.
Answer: 0.9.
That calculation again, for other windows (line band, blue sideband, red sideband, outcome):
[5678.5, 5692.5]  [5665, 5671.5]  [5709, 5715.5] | 0.3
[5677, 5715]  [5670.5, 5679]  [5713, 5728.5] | 0.7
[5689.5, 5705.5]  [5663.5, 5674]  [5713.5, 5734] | 0.5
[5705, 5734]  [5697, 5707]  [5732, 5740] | 0.2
